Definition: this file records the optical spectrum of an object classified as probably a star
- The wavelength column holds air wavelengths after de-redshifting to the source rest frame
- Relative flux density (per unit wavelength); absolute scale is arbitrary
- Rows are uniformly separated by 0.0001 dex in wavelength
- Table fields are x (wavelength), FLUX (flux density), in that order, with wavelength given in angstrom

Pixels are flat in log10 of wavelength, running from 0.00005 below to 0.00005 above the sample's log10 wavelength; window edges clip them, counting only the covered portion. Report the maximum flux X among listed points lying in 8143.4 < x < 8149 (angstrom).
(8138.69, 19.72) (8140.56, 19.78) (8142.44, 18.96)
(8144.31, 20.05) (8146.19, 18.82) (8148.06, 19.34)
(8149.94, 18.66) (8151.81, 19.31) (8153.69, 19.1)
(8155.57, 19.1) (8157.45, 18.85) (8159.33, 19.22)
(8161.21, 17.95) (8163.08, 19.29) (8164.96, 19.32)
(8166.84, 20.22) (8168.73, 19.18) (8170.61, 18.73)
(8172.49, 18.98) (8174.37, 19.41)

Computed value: 20.05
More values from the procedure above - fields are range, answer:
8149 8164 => 19.31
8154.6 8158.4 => 19.1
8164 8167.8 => 20.22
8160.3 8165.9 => 19.32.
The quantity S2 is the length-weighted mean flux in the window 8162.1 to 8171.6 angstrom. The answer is 19.3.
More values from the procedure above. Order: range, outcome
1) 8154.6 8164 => 18.9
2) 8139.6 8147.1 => 19.4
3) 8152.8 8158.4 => 19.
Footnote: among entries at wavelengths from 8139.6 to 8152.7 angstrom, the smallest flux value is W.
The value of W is 18.66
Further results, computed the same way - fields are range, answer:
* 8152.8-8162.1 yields 17.95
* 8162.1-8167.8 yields 19.29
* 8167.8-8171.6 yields 18.73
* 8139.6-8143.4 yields 18.96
